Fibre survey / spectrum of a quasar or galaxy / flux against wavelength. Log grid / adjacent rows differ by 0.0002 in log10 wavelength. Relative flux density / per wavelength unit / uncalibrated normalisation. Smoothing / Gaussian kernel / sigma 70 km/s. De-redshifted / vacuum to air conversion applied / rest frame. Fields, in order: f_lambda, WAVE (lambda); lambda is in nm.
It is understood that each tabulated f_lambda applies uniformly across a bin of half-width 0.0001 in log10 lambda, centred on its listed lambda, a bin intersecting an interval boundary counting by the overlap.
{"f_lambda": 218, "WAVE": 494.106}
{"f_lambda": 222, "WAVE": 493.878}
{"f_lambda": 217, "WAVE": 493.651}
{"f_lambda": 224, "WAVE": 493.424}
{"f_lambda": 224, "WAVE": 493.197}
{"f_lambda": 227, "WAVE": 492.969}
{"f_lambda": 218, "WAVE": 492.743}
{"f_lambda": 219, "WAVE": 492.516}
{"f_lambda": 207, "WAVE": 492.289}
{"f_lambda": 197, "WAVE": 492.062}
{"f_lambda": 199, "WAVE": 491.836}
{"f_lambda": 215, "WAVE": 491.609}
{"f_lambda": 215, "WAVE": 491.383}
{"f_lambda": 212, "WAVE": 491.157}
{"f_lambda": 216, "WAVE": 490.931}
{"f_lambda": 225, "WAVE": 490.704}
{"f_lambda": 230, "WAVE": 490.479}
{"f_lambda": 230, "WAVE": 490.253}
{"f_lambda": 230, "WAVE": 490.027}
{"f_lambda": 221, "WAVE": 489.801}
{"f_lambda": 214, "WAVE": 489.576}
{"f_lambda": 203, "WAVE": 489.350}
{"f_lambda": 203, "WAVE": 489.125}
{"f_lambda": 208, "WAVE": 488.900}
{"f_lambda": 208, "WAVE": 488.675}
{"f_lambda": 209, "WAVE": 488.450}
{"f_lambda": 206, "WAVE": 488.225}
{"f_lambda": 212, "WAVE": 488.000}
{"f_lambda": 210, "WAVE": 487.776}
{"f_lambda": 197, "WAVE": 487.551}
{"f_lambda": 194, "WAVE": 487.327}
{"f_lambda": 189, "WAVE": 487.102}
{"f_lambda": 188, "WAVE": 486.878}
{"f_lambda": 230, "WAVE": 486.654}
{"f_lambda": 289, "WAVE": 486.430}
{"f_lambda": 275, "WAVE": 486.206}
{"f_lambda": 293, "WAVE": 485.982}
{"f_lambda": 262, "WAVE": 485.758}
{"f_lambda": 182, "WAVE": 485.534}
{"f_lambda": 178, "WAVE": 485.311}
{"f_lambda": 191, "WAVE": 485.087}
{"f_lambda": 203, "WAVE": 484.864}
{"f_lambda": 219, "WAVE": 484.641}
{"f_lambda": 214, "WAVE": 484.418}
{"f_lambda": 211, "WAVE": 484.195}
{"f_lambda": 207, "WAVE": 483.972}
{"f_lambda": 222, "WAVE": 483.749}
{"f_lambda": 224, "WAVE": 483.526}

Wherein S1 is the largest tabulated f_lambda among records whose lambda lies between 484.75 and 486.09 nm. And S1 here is 293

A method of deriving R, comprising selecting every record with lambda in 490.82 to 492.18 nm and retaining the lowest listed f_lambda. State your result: 197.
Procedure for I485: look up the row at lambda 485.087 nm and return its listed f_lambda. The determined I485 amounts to 191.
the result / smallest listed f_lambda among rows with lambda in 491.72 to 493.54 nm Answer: 197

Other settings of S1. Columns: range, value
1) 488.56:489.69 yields 214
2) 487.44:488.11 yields 212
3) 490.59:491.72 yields 225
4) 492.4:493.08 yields 227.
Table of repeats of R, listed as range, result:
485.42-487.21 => 182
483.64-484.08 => 207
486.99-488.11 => 189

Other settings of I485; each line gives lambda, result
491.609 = 215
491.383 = 215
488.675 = 208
